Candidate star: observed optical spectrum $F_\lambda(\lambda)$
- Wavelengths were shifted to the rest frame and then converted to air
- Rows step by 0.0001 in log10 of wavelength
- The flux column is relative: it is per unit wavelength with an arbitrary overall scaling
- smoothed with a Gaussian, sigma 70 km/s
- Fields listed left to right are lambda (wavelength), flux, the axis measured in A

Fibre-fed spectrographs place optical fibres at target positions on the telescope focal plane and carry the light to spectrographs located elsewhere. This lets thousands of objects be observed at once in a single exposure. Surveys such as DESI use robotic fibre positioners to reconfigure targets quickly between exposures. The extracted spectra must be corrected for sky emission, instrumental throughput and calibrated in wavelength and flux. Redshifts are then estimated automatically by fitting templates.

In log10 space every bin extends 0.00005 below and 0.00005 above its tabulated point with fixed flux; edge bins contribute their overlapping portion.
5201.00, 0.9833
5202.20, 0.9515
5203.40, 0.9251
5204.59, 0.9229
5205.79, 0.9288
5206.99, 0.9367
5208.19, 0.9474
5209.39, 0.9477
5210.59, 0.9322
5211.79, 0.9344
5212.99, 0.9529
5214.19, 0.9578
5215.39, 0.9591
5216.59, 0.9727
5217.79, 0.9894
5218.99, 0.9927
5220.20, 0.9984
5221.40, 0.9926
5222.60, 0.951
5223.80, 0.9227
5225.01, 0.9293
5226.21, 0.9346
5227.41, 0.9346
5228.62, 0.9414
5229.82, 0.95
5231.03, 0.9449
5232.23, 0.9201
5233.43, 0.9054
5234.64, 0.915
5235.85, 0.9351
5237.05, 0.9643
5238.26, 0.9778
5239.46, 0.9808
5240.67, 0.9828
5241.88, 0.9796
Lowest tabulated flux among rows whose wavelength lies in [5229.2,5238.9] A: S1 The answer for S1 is 0.9054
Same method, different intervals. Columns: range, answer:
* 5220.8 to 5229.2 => 0.9227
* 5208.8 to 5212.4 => 0.9322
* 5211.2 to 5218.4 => 0.9344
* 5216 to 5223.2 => 0.951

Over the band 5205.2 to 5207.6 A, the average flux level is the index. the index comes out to 0.932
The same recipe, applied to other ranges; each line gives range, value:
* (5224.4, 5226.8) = 0.93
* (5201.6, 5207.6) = 0.933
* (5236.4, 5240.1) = 0.975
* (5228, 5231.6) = 0.943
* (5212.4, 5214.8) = 0.956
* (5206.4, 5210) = 0.943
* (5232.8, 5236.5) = 0.919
